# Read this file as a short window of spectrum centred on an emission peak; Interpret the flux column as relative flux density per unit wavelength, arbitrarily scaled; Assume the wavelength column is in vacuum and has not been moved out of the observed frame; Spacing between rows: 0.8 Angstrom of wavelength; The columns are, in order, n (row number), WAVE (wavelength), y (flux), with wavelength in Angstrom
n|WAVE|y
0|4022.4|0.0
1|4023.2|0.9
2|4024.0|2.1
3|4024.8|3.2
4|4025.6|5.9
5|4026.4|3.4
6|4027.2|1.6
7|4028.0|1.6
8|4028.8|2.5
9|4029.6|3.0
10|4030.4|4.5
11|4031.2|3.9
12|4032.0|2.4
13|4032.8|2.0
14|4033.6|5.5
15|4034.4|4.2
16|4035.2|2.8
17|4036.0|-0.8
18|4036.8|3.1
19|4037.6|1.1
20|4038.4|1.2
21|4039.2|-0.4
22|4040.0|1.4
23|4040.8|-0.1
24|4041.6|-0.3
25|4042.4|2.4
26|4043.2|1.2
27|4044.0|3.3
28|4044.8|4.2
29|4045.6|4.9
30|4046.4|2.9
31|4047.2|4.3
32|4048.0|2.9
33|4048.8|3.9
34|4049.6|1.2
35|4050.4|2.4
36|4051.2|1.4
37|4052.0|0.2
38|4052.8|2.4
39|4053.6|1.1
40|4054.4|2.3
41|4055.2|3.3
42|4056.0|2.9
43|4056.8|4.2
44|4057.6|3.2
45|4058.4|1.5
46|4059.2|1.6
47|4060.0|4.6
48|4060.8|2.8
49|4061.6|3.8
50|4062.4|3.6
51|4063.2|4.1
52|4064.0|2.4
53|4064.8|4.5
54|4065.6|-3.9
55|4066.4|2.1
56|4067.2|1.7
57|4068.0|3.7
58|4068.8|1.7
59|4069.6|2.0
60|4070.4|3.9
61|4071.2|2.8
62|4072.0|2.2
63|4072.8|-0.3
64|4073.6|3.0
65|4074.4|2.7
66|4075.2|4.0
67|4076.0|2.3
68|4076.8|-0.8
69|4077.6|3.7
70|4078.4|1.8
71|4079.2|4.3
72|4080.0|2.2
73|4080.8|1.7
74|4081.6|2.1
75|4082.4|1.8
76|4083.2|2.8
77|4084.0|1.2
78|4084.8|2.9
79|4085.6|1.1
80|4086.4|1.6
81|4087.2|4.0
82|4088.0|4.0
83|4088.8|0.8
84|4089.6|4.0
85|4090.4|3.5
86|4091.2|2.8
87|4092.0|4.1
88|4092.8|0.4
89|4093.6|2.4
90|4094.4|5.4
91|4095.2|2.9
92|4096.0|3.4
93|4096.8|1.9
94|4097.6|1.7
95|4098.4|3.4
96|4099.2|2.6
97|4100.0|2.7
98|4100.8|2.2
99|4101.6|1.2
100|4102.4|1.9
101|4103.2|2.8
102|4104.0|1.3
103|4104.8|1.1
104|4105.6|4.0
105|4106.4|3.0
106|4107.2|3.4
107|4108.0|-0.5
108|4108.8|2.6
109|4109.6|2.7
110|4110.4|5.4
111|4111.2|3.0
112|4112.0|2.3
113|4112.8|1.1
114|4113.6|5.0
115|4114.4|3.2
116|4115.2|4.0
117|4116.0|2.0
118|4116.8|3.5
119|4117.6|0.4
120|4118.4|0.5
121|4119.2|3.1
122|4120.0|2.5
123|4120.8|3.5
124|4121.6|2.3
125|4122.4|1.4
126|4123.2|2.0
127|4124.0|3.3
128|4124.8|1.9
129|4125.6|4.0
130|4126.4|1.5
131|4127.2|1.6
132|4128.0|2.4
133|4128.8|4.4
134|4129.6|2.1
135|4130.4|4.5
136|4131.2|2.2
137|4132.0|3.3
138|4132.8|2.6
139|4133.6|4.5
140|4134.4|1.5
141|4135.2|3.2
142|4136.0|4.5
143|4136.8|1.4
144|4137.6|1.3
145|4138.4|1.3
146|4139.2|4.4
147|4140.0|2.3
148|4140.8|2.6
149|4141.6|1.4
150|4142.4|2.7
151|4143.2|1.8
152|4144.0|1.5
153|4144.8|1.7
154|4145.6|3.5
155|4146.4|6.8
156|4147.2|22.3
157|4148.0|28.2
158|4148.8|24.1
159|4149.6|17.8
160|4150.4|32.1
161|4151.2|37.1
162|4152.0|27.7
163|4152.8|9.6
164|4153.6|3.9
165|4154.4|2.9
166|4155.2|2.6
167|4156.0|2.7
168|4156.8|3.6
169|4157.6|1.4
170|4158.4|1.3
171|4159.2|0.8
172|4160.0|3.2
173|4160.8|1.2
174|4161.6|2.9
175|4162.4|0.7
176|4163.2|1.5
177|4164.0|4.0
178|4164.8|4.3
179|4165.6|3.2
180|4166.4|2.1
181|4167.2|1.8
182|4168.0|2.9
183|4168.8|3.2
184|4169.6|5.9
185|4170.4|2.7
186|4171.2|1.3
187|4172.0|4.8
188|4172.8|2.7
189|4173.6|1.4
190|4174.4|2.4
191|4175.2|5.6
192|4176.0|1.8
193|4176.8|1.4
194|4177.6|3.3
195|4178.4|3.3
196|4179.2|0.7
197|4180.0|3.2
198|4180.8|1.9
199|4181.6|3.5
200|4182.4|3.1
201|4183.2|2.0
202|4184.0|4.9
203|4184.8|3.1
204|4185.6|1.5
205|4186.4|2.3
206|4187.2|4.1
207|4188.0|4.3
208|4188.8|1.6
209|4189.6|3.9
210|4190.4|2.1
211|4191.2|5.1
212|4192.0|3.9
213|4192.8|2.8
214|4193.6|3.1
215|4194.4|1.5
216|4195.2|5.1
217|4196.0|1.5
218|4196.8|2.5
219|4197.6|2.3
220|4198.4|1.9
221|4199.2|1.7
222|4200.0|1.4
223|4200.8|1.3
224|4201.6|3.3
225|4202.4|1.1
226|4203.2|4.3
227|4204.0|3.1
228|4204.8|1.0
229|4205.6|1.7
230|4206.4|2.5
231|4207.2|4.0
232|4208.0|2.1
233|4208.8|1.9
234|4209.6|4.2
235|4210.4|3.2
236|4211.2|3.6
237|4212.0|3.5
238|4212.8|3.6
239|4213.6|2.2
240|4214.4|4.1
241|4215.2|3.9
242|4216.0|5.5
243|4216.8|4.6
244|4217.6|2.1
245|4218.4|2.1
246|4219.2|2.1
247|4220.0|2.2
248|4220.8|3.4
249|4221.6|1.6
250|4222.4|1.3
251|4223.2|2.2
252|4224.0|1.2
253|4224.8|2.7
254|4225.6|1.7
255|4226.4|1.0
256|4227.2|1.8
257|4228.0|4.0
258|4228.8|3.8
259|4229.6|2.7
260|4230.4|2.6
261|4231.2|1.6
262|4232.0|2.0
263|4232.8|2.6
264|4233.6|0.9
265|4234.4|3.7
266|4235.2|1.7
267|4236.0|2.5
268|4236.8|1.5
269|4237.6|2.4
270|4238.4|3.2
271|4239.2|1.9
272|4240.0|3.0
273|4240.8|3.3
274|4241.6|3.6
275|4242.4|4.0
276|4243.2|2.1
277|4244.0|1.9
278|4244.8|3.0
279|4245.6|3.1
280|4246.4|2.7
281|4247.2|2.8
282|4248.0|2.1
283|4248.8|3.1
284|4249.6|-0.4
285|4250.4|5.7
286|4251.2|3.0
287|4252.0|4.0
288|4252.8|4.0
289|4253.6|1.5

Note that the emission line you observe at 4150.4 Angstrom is [O II] 3727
